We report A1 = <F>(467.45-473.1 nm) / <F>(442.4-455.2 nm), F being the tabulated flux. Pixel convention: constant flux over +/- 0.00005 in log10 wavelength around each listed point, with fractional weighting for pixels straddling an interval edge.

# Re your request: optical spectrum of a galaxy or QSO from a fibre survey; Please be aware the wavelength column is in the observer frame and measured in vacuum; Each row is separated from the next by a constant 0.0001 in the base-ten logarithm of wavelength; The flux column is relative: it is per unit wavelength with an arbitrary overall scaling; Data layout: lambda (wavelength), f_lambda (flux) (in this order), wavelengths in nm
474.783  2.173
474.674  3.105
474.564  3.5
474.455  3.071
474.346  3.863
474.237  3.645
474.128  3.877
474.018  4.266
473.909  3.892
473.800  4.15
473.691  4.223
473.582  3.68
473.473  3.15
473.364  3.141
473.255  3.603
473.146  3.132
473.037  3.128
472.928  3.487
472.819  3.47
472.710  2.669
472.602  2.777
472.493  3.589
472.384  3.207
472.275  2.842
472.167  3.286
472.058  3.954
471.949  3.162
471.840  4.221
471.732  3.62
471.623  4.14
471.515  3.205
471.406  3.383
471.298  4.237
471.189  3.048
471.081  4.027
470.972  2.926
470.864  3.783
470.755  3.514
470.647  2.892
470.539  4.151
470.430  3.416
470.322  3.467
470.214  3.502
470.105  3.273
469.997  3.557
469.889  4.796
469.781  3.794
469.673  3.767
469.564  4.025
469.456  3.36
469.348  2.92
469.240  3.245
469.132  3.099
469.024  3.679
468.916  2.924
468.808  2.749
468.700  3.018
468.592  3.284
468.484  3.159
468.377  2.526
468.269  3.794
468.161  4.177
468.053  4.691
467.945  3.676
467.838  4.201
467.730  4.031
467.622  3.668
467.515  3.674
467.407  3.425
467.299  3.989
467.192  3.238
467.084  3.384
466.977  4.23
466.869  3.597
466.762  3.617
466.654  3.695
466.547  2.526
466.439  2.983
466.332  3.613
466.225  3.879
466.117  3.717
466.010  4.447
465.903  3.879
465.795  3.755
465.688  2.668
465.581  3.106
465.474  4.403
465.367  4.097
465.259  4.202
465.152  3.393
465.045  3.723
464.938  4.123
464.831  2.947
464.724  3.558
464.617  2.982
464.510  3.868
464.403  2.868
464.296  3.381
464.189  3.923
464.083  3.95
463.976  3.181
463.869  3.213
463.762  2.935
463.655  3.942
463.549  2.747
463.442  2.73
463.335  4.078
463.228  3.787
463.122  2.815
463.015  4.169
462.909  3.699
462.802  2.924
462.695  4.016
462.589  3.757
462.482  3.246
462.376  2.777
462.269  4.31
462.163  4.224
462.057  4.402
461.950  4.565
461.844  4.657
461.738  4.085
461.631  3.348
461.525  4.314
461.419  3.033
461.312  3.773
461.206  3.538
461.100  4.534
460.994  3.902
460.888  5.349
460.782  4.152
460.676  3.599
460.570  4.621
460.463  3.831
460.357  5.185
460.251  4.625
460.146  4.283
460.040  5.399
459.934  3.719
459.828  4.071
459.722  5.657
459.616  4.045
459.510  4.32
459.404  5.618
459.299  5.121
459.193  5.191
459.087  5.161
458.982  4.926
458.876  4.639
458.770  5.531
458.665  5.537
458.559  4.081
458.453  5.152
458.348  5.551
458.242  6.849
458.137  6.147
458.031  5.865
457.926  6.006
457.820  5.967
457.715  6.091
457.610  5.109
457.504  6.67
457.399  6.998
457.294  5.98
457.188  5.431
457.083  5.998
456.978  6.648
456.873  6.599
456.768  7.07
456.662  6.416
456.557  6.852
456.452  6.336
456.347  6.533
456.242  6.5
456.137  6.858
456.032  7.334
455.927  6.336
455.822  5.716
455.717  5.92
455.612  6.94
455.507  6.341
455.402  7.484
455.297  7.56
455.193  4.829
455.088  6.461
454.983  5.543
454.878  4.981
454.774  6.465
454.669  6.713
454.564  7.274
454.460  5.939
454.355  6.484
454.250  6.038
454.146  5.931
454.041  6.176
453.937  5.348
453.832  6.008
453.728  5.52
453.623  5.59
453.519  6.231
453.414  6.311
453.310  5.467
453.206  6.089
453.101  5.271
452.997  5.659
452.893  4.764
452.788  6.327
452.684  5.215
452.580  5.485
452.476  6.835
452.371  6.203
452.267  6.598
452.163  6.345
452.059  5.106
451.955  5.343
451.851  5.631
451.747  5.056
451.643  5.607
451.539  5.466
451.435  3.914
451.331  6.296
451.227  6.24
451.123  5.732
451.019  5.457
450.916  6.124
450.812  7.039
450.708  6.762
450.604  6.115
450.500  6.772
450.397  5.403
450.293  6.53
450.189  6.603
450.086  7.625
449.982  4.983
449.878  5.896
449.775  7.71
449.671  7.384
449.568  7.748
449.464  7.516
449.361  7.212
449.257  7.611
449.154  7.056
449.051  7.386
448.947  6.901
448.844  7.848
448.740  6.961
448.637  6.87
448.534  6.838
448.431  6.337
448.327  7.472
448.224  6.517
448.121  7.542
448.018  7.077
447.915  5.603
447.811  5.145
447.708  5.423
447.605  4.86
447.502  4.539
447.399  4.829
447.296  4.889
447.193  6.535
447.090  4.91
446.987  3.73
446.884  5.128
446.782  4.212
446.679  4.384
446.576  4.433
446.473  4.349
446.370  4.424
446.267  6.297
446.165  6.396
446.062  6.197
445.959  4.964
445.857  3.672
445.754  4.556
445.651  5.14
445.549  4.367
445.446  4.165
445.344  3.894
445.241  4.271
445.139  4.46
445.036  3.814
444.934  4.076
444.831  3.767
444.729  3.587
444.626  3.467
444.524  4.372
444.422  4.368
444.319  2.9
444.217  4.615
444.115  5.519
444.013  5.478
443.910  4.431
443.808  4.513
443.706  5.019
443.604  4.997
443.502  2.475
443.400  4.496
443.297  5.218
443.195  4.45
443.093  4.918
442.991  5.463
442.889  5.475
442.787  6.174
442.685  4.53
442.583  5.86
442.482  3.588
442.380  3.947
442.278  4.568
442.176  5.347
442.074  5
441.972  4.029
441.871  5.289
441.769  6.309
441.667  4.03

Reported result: 0.63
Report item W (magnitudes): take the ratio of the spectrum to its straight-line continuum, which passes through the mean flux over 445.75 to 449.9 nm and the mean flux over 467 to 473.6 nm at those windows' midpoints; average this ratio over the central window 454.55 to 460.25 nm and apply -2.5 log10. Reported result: -0.18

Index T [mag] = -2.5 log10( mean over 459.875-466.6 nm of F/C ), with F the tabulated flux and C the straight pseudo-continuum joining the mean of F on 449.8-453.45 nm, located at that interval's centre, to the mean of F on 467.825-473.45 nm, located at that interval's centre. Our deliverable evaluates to 0.173 mag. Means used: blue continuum 5.91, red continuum 3.47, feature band 3.77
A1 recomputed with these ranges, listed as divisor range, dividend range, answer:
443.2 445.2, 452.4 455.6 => 1.40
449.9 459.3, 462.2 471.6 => 0.59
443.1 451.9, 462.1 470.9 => 0.65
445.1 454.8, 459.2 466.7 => 0.66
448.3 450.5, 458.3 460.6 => 0.70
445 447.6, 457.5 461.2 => 1.05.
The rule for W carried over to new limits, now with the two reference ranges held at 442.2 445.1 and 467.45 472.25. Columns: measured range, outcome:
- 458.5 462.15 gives -0.15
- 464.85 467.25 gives 0.02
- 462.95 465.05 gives 0.10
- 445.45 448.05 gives -0.14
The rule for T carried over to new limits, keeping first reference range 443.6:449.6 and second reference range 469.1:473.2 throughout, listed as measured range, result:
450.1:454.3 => -0.19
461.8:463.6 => 0.12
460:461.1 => -0.05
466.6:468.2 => -0.02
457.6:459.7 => -0.21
